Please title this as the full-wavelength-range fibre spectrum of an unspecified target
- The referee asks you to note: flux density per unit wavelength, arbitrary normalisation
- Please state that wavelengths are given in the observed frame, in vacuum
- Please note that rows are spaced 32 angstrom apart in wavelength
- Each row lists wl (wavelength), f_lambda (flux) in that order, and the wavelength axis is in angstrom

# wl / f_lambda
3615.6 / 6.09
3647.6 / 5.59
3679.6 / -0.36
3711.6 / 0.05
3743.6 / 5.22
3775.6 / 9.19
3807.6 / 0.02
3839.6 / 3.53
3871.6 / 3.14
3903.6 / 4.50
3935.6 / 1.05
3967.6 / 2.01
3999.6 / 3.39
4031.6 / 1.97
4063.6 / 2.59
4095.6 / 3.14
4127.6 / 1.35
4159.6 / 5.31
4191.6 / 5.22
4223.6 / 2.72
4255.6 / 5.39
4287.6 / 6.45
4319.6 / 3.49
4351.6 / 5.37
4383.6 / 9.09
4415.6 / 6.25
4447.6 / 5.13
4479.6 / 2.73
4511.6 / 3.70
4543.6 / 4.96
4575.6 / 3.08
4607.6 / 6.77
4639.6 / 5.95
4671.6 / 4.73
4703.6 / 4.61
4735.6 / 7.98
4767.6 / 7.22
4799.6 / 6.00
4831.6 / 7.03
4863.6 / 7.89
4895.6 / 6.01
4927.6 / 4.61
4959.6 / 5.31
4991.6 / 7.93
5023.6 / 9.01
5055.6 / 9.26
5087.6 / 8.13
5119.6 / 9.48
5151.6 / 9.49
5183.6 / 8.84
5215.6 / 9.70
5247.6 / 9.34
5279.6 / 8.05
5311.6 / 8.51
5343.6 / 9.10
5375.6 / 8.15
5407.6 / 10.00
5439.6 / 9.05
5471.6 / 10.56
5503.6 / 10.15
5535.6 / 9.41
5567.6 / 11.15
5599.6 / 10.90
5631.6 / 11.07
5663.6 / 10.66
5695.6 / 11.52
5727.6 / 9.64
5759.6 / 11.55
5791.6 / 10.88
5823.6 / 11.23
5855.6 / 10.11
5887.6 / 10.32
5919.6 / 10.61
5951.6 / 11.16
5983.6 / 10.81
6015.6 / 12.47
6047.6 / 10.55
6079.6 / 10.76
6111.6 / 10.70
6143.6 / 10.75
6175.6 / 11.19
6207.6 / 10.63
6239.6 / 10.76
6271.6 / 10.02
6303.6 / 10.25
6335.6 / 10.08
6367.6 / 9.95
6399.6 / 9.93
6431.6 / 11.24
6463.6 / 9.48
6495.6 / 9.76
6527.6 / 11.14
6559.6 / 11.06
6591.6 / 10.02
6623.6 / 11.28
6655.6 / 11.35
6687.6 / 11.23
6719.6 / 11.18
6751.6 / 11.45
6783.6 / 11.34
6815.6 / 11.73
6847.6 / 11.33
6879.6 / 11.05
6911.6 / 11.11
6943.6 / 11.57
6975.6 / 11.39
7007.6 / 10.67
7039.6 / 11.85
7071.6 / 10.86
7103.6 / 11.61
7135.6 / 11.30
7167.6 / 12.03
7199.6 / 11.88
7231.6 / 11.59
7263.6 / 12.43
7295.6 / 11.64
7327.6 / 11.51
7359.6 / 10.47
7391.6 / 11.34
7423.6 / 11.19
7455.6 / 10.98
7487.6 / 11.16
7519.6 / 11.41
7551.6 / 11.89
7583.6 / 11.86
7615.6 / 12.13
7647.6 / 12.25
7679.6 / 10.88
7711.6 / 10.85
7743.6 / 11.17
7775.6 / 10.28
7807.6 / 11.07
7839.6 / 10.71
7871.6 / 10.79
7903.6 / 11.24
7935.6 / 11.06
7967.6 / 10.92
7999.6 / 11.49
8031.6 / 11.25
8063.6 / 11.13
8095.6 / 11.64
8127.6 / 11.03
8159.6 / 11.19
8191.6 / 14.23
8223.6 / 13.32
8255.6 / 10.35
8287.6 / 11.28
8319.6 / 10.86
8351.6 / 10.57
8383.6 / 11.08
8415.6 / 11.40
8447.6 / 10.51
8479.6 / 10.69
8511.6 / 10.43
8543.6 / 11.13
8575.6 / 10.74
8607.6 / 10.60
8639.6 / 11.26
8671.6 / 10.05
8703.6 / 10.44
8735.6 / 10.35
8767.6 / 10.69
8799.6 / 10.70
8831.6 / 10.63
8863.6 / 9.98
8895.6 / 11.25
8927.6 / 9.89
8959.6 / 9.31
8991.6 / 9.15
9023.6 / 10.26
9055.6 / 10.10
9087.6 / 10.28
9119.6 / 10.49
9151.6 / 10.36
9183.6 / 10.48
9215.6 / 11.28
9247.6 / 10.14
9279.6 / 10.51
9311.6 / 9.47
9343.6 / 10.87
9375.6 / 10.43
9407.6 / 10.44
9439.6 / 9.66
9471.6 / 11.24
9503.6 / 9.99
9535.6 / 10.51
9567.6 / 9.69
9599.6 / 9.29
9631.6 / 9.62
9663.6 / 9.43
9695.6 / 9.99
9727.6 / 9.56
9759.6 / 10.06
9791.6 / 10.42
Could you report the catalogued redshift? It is 0.250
